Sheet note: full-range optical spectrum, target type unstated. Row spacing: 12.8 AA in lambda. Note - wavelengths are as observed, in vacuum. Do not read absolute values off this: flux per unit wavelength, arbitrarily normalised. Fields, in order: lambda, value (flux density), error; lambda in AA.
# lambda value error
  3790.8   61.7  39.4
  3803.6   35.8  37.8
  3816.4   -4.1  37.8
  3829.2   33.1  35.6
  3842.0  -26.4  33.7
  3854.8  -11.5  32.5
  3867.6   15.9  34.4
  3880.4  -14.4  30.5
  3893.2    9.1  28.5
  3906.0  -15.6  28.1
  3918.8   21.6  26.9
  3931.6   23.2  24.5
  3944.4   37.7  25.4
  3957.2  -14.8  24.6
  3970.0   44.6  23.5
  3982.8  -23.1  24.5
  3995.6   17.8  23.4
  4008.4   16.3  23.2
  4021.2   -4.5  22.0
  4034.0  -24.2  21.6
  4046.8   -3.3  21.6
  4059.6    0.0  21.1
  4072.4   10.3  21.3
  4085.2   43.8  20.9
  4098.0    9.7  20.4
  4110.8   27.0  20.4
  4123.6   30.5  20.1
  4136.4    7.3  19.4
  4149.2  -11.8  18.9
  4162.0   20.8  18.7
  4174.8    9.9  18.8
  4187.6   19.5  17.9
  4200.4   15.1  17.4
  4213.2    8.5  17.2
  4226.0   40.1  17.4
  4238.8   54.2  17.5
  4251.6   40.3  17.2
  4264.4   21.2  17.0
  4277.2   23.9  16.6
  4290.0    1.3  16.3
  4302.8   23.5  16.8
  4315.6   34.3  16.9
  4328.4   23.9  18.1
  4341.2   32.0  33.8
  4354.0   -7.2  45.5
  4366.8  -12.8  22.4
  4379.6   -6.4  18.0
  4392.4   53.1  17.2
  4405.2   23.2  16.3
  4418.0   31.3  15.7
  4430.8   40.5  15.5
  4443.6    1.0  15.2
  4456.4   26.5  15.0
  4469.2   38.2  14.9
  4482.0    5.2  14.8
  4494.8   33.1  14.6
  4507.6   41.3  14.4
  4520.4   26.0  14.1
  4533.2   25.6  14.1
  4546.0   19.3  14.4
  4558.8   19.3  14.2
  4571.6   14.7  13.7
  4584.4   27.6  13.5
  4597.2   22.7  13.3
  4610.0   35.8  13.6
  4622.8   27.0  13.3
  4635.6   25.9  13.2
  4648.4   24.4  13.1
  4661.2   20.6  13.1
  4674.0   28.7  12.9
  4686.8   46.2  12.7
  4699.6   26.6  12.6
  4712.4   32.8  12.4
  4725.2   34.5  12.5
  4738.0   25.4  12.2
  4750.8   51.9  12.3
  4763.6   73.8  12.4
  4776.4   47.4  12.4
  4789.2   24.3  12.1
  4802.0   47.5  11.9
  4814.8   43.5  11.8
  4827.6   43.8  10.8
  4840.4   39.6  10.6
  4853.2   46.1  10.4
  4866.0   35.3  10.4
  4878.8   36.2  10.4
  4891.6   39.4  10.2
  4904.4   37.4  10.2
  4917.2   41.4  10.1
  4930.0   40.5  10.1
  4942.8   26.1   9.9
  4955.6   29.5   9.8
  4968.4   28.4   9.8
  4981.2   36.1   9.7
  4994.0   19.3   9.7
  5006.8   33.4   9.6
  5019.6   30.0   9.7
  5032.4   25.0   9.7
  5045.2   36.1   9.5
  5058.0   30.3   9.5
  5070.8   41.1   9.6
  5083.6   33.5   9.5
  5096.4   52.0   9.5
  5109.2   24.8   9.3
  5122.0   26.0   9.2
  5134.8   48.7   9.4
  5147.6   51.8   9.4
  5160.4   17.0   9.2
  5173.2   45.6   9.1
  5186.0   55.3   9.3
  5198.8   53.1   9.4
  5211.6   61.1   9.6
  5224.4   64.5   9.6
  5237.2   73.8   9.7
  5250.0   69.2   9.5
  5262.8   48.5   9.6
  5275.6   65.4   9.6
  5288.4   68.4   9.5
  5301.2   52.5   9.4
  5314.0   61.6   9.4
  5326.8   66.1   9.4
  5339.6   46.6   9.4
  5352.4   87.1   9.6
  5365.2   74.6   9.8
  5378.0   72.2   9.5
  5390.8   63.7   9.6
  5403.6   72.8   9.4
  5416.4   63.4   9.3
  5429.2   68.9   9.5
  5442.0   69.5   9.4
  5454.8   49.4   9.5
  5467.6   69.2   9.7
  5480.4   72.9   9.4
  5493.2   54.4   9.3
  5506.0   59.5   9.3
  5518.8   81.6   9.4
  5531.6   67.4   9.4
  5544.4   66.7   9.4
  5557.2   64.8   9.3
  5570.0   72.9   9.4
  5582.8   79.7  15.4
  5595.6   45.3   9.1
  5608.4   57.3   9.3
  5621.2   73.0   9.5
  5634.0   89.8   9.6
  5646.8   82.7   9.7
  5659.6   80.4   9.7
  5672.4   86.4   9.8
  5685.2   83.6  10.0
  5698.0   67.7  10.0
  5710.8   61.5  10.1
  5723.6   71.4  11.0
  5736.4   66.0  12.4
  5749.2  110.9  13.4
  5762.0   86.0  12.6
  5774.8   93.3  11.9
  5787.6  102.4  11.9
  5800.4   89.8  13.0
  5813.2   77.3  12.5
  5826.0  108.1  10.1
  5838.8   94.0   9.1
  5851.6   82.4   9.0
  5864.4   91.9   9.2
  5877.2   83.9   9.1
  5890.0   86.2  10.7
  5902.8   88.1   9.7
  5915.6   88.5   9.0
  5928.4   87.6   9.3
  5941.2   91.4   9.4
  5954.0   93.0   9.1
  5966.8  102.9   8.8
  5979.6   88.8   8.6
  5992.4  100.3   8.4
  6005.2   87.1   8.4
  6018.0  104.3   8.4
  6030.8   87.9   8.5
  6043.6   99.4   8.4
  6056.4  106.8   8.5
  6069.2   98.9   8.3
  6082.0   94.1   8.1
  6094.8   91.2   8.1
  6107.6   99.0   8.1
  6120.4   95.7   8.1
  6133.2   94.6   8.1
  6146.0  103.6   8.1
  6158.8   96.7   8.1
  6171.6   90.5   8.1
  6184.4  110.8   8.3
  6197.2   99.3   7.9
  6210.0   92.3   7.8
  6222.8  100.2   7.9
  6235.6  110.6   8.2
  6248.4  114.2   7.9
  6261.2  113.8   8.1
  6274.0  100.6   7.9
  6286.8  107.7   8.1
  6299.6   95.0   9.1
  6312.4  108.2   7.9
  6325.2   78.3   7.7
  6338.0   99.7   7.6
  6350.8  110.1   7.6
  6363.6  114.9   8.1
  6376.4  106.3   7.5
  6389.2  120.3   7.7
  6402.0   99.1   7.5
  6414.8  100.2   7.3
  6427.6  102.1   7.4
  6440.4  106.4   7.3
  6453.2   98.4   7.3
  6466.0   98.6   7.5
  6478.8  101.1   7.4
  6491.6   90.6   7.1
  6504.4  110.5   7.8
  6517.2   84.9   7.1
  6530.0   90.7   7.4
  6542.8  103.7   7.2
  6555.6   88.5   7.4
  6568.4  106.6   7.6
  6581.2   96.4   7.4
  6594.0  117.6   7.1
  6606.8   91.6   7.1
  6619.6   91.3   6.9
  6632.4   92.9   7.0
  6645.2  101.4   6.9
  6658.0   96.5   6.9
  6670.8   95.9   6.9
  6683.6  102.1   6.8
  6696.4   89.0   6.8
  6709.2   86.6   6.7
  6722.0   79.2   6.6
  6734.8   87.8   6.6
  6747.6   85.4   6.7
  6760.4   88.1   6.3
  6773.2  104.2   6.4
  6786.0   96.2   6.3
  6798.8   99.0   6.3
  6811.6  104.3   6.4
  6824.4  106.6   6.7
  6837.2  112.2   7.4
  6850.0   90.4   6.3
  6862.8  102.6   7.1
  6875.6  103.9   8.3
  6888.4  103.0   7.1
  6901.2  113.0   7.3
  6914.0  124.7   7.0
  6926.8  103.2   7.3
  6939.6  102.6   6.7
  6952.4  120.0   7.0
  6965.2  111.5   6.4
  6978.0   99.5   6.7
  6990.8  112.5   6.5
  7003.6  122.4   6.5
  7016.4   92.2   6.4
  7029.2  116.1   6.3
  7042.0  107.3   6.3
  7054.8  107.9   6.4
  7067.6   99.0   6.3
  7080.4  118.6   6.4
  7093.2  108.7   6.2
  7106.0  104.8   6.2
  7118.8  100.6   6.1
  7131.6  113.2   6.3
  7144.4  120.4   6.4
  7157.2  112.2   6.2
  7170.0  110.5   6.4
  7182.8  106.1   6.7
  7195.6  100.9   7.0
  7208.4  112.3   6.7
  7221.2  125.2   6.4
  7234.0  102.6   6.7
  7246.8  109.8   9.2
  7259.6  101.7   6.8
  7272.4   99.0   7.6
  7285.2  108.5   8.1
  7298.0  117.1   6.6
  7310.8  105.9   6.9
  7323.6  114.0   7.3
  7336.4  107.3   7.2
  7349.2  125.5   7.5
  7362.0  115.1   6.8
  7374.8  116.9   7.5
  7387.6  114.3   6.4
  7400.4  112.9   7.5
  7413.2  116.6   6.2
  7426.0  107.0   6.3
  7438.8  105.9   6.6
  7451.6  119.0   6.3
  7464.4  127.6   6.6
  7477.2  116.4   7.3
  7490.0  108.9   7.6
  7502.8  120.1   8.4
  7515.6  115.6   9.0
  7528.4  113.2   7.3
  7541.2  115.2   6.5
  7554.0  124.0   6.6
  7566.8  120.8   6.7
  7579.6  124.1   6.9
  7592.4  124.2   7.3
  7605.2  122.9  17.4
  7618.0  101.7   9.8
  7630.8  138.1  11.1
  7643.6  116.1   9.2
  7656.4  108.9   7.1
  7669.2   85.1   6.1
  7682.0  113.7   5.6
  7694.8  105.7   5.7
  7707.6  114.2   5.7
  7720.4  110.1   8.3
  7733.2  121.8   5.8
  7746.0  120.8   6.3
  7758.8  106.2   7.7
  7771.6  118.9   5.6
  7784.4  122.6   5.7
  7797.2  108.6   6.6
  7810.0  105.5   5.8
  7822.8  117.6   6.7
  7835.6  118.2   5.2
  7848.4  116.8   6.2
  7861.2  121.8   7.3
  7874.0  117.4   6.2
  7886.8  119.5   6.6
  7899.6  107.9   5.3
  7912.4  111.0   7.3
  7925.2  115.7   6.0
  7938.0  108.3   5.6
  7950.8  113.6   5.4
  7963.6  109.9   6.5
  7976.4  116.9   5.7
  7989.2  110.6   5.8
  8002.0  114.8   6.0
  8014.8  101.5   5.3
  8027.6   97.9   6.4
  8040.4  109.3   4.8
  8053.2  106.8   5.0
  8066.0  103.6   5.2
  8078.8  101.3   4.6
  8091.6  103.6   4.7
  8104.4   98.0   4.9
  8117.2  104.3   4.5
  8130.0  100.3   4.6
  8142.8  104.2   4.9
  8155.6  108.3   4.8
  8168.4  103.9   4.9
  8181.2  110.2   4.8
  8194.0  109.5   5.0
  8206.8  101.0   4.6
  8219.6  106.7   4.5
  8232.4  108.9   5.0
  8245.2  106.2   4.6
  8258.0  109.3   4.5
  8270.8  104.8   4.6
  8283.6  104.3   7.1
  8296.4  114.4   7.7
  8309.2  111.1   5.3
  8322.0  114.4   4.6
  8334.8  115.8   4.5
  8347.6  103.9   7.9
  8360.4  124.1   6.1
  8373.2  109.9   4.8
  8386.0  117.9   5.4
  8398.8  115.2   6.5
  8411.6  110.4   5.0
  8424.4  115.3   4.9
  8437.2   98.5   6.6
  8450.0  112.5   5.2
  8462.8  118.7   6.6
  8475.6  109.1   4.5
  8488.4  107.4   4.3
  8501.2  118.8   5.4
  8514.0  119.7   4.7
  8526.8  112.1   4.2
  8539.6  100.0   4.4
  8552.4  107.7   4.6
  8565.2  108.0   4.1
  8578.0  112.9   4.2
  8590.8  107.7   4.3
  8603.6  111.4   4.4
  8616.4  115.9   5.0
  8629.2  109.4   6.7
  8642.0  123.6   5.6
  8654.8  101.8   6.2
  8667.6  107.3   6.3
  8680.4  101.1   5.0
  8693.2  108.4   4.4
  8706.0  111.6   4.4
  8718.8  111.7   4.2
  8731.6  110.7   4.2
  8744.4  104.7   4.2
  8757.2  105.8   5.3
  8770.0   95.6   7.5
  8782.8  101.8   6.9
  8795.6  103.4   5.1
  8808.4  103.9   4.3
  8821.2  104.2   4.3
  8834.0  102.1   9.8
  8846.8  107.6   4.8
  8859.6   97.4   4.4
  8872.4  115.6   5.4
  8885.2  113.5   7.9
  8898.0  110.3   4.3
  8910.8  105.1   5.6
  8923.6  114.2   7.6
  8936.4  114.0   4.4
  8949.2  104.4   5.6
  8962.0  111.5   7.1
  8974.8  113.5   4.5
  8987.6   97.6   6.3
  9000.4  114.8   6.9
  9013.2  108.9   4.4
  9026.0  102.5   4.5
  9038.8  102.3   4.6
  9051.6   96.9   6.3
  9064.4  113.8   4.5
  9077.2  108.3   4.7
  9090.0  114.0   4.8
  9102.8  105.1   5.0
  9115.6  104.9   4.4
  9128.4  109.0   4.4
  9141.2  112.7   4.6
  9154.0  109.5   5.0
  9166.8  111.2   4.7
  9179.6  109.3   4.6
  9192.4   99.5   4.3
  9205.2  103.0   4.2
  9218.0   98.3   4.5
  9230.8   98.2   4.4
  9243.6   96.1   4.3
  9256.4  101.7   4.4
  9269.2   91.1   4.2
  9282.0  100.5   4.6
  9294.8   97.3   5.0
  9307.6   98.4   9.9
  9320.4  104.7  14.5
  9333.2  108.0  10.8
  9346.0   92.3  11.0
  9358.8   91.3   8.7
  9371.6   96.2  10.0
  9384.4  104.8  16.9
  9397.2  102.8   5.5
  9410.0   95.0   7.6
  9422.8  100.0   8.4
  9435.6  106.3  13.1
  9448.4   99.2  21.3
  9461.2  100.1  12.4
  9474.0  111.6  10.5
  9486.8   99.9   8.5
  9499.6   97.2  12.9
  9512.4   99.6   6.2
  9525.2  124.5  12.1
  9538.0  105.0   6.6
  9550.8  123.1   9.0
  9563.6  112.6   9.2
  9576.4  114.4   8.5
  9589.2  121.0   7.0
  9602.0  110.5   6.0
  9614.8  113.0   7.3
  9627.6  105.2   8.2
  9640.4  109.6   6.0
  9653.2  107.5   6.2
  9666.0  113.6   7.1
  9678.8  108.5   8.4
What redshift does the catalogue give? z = 0.301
